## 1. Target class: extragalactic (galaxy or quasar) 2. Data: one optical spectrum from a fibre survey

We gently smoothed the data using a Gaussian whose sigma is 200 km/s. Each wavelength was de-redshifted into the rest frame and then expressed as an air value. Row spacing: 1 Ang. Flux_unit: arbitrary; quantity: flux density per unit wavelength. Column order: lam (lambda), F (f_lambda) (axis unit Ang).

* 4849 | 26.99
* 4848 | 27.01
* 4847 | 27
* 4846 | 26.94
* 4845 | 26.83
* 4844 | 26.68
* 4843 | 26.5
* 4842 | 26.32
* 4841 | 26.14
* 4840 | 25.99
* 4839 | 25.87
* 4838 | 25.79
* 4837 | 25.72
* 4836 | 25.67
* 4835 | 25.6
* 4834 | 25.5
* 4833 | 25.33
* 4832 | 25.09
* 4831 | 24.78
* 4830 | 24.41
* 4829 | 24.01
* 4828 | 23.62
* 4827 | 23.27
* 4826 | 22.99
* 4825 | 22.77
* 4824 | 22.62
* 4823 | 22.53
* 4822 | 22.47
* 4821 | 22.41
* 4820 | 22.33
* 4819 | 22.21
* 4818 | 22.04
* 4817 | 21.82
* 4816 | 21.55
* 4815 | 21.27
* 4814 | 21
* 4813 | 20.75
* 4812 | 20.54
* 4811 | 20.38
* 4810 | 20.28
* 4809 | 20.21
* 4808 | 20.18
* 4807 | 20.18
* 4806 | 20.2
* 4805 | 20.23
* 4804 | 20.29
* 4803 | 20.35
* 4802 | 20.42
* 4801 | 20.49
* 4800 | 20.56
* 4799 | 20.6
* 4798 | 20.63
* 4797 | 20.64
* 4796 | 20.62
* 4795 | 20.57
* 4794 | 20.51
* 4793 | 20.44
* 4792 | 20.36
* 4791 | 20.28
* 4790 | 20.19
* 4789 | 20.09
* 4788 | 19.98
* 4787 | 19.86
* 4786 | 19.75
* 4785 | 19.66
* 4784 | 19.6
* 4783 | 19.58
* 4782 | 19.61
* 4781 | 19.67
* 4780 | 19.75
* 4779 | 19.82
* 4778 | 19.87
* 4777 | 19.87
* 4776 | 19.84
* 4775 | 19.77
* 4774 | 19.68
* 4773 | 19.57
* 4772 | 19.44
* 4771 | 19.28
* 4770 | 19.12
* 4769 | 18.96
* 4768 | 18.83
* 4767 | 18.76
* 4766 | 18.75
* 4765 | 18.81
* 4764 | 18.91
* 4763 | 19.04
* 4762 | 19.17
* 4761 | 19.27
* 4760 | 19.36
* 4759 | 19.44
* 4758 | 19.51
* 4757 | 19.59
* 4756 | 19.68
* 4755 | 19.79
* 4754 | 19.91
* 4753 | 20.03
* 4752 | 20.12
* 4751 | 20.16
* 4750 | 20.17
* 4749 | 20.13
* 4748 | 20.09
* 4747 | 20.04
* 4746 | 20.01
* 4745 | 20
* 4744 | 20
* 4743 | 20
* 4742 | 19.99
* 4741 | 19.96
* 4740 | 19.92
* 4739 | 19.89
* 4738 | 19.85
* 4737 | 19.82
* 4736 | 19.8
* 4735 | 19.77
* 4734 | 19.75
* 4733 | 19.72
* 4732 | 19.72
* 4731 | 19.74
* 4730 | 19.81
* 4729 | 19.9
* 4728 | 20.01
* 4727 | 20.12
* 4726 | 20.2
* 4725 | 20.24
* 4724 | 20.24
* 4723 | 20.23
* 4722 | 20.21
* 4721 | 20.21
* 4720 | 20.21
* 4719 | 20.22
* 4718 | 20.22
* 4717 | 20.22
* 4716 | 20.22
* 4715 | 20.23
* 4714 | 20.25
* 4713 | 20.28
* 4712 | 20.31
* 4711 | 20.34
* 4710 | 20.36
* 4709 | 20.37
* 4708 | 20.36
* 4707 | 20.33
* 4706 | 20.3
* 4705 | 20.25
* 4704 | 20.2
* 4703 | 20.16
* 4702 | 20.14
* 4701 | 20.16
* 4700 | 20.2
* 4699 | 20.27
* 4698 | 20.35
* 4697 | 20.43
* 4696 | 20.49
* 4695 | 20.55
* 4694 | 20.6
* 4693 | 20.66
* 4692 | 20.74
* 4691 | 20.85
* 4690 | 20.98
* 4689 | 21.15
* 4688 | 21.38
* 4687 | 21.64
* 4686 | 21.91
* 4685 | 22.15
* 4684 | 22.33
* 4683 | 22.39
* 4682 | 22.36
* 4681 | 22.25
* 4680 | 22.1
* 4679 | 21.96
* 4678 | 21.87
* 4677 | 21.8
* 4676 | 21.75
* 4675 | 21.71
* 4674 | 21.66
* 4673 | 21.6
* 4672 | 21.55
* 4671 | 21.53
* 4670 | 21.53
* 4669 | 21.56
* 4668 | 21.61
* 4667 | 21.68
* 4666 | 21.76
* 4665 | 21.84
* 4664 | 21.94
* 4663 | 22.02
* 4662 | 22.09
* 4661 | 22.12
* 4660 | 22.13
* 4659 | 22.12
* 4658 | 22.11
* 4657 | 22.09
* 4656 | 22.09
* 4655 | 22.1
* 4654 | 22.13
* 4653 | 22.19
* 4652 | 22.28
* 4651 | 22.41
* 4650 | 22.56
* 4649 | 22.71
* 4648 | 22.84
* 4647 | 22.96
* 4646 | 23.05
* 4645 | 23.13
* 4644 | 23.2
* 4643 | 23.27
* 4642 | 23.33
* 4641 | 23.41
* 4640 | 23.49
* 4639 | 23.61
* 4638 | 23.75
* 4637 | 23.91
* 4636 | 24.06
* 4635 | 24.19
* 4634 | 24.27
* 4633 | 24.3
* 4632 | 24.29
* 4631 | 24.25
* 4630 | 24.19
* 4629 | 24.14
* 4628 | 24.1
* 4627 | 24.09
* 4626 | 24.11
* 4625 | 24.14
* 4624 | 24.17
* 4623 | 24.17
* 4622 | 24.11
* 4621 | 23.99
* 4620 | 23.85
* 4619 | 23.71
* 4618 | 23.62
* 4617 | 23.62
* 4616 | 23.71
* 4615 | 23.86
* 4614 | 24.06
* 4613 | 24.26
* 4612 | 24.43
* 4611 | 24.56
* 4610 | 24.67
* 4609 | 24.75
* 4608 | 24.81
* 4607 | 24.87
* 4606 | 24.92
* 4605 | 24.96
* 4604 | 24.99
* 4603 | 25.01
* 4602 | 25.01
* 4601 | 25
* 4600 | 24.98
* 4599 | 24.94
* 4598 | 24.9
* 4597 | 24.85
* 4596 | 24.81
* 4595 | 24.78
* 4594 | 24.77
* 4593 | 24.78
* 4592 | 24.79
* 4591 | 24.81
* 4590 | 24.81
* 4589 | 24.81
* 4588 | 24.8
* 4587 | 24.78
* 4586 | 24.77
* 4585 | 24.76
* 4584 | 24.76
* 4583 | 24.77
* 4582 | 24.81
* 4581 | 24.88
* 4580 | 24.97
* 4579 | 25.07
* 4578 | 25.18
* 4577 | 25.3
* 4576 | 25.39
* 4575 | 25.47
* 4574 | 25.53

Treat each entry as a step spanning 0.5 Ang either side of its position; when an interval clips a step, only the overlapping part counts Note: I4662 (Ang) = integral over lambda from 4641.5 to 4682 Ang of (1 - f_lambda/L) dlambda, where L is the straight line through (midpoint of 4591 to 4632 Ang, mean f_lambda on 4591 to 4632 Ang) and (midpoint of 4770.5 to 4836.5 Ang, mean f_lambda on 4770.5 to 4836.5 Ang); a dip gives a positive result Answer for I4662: 2.5 Ang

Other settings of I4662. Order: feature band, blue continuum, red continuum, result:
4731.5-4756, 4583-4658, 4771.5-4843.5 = 2.8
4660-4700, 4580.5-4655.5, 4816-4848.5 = 4.5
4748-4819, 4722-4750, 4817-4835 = 5.8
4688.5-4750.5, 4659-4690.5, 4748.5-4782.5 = 1.5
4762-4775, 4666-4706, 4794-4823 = 1.2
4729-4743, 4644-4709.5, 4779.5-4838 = 1.1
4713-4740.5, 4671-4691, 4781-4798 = 1.4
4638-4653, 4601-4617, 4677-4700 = 0.0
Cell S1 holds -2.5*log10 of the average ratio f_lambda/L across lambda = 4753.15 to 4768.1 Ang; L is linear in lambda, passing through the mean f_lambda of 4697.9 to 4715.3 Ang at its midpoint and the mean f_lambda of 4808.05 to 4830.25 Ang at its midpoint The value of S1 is 0.098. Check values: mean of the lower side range 20.3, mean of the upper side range 22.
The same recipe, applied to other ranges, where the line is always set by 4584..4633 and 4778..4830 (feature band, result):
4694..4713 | 0.123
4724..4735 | 0.121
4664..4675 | 0.083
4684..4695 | 0.088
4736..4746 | 0.111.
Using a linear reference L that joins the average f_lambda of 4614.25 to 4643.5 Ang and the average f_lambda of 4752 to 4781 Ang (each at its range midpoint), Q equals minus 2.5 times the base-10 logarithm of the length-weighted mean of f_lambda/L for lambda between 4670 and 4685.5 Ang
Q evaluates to 0.020 mag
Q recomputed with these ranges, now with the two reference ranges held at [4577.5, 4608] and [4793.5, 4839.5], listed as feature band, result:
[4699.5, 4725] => 0.159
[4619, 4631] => 0.018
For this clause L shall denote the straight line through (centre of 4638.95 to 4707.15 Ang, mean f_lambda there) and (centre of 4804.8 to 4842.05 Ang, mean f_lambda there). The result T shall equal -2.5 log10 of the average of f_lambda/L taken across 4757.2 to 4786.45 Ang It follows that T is 0.16 mag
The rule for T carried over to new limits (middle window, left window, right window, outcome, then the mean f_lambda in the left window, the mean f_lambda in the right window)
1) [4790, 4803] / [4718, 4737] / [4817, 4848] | 0.13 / 20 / 24.6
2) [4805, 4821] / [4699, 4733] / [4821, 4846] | 0.15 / 20.2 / 24.8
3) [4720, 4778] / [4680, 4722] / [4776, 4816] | 0.04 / 20.7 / 20.2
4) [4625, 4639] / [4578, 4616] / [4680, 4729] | -0.03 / 24.8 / 20.6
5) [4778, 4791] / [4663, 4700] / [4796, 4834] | 0.10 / 21.5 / 21.8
